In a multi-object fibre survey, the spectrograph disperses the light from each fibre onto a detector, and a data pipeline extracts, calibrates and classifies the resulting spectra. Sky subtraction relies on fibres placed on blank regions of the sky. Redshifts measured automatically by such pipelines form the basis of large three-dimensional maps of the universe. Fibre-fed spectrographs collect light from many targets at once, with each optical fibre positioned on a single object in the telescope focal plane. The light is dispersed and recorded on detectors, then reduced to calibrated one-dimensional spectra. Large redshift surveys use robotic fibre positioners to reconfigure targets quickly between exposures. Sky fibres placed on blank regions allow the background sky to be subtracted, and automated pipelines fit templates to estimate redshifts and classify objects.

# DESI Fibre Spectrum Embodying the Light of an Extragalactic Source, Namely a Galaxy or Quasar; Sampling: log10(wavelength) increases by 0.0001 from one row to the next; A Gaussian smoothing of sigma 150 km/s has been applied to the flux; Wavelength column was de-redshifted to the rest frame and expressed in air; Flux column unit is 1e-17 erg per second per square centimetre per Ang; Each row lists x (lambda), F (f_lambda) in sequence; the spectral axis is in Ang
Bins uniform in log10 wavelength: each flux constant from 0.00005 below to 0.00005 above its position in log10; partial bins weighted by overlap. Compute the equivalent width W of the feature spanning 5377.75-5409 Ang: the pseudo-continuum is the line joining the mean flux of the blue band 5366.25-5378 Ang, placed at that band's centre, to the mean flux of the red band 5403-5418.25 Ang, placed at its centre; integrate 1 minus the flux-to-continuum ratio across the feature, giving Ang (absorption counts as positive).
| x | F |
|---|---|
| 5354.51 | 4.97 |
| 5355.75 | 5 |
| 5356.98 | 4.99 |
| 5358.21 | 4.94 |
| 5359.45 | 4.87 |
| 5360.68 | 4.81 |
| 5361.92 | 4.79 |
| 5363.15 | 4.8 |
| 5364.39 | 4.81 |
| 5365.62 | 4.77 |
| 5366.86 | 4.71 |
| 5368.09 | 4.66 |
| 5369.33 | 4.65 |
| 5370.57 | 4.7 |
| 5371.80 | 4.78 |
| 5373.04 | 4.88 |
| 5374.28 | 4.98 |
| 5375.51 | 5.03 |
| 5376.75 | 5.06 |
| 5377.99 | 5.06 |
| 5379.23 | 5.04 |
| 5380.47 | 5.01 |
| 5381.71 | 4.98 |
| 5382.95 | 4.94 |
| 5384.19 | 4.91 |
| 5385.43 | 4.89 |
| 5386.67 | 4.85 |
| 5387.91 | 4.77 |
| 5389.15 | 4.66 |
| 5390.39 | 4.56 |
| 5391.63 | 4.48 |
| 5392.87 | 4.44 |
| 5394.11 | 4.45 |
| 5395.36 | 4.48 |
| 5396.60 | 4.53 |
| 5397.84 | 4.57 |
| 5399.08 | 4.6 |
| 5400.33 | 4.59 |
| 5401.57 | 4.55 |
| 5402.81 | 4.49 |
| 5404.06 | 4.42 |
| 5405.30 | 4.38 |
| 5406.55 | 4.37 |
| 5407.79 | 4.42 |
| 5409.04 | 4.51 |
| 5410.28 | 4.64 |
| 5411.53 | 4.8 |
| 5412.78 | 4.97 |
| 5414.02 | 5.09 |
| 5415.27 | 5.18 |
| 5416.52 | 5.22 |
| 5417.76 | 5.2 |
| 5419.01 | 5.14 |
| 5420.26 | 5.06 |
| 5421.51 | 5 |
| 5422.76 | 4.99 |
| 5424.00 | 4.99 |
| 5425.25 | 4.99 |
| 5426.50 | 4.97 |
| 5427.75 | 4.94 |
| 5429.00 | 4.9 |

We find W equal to 0.9 Ang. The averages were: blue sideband 4.84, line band 4.65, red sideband 4.76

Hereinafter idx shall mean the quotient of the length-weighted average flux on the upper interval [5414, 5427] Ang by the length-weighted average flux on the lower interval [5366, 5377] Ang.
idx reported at 1.1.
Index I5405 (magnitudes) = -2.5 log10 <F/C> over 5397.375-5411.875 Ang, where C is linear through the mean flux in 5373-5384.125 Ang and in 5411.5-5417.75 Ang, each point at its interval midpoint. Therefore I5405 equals 0.12 mag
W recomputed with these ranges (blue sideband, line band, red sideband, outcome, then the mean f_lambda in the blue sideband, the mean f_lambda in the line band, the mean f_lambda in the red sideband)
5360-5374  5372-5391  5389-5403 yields -1.0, 4.77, 4.9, 4.53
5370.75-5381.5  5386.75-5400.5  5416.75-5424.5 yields 1.2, 4.97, 4.57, 5.08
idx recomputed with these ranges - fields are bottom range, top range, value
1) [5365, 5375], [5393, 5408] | 0.94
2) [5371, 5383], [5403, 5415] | 0.93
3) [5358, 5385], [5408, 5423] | 1.02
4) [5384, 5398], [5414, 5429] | 1.09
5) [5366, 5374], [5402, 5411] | 0.94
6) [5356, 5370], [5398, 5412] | 0.94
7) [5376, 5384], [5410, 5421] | 1.01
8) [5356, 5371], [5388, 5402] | 0.95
